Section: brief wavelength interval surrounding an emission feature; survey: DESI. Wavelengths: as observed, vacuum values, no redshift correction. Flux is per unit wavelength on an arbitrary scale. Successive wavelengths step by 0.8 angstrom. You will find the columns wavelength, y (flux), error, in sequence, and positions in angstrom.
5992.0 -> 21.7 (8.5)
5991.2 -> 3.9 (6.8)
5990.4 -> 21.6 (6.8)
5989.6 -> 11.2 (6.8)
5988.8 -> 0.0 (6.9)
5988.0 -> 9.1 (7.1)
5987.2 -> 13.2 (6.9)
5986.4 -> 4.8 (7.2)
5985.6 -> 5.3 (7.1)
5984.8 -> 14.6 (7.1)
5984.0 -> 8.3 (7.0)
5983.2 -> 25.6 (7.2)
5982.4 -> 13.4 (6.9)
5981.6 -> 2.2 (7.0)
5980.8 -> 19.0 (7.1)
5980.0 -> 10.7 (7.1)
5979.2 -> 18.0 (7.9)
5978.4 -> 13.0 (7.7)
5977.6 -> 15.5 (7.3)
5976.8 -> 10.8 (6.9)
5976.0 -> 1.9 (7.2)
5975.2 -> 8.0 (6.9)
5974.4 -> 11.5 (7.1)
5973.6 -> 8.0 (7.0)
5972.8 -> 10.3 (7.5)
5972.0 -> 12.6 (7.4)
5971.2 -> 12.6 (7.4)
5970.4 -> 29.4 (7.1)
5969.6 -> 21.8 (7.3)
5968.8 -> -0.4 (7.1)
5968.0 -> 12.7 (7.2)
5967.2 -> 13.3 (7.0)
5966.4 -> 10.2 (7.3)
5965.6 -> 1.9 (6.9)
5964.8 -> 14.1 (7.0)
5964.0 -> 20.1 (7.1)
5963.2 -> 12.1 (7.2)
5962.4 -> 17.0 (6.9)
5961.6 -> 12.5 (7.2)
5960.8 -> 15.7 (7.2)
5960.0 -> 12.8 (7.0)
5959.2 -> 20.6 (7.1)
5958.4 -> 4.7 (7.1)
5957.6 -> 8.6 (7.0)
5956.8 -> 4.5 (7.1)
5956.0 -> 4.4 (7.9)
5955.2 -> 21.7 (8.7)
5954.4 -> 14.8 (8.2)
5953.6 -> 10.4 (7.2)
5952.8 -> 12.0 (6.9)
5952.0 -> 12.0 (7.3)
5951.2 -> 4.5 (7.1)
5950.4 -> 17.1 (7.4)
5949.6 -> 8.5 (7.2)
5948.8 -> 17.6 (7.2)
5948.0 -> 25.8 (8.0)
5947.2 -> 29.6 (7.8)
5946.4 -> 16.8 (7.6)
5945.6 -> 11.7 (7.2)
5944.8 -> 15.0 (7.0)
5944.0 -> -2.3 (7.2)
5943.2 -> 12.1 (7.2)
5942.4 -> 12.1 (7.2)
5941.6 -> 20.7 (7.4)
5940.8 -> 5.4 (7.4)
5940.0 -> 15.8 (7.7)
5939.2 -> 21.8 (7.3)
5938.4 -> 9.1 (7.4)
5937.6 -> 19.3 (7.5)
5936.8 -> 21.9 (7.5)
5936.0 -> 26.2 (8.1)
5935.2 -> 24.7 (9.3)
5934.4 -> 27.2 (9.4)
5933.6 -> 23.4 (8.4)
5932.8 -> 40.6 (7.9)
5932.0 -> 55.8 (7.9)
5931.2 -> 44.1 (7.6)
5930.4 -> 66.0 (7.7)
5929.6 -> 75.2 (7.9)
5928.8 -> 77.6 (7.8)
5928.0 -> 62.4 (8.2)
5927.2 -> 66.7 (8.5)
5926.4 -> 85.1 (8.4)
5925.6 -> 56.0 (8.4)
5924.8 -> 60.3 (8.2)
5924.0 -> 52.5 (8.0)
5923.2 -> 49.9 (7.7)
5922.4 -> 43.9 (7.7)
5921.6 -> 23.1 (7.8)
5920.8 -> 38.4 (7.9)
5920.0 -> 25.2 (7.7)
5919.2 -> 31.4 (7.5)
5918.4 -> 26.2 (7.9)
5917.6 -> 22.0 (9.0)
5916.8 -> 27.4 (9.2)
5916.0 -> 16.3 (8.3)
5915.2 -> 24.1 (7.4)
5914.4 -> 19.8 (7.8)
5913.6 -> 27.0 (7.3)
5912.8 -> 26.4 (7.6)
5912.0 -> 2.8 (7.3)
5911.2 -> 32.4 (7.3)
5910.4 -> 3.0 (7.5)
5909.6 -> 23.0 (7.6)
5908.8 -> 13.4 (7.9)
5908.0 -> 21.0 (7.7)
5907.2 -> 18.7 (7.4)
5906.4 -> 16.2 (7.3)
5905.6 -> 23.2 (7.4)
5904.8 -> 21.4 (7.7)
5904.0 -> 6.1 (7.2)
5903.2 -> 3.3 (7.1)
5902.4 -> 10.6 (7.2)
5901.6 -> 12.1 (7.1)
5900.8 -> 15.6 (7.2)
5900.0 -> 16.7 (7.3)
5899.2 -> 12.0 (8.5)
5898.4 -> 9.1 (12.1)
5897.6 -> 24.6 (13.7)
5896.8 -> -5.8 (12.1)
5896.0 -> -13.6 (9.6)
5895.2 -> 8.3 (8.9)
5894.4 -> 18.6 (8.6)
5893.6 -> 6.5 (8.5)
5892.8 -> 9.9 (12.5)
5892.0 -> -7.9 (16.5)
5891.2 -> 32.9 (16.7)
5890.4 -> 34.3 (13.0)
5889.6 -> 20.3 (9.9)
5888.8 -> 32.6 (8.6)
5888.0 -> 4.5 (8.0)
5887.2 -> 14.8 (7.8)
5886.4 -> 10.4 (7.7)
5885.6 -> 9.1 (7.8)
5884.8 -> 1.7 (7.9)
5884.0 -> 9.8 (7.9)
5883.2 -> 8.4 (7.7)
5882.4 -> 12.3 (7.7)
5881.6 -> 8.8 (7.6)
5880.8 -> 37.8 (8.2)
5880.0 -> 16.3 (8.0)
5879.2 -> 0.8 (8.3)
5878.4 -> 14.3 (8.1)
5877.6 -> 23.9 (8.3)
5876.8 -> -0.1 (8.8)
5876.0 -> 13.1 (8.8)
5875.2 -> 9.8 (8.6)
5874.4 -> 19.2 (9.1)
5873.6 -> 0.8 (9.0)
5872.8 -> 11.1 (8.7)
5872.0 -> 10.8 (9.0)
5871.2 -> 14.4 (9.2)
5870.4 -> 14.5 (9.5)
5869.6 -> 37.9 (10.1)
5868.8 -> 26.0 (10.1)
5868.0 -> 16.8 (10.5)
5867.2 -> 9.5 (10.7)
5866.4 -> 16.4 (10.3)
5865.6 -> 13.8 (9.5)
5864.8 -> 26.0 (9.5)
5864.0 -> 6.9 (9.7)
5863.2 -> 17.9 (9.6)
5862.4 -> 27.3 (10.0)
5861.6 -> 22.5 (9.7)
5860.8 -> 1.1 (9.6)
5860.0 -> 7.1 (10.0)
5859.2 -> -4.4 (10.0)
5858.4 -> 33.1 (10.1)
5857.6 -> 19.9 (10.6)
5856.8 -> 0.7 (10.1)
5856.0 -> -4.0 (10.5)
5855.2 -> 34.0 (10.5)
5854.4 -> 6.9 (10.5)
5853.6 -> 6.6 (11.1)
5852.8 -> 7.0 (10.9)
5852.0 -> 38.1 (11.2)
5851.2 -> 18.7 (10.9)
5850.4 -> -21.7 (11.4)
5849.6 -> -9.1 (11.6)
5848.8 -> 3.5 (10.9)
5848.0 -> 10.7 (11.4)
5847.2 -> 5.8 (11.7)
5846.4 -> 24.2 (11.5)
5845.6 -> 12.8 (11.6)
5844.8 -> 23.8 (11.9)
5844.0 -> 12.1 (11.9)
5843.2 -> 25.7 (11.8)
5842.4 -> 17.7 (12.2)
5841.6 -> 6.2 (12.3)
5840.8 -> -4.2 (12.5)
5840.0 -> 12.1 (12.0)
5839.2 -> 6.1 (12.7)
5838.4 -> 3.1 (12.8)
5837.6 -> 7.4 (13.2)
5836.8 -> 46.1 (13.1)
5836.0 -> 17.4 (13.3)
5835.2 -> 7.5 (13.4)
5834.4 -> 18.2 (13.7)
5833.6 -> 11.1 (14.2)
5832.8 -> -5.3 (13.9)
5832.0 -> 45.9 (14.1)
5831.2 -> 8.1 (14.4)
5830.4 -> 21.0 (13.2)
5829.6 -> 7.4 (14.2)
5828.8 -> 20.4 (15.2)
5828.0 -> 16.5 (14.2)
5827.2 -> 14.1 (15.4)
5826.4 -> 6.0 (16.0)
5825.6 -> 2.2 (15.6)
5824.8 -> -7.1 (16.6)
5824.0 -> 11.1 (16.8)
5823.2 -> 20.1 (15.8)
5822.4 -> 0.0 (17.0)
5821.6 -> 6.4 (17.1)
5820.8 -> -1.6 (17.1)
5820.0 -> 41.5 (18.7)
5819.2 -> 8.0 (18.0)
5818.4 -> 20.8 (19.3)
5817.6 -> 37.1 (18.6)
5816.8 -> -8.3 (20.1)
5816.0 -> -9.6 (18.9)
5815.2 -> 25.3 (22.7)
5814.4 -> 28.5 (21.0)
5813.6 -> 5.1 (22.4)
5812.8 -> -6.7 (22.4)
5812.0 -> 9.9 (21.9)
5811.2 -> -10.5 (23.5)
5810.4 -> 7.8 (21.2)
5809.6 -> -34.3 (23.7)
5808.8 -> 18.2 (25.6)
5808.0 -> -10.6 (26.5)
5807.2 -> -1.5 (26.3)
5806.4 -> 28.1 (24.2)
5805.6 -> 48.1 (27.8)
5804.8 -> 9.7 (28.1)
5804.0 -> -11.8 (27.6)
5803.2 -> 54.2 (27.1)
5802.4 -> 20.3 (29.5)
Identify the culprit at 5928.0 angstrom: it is [O II]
